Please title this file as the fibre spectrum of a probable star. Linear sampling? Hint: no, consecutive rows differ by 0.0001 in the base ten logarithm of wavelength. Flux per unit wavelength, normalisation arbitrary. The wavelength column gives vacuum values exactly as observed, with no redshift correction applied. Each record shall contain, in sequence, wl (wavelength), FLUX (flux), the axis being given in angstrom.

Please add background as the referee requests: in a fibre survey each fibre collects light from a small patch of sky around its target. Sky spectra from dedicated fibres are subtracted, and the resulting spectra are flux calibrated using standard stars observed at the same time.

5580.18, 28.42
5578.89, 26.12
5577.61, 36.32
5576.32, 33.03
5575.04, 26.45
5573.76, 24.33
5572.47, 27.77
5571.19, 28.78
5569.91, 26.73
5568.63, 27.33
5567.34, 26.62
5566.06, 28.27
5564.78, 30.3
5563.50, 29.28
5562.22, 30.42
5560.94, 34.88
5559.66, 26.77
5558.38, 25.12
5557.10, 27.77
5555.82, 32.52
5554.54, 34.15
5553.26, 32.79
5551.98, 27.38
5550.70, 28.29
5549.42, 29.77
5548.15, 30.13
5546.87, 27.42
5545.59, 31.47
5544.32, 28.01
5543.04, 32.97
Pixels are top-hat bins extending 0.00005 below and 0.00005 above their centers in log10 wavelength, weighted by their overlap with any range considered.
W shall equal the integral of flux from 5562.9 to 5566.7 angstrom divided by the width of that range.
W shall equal 29.3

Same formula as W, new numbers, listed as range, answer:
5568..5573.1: 27.7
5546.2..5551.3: 28.9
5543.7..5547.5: 29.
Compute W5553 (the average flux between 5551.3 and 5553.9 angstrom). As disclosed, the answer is 30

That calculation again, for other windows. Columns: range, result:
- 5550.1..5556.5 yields 31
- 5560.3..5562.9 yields 32.6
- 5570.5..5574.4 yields 27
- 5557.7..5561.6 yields 28.9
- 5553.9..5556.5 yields 33.2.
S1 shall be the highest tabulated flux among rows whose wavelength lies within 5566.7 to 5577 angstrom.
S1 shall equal 33.03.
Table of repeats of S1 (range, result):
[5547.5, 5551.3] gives 30.13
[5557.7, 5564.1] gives 34.88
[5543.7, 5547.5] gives 31.47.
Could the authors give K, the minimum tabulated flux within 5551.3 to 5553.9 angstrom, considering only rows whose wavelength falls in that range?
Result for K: 27.38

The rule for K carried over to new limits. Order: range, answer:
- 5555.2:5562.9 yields 25.12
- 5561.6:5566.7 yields 28.27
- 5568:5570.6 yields 26.73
